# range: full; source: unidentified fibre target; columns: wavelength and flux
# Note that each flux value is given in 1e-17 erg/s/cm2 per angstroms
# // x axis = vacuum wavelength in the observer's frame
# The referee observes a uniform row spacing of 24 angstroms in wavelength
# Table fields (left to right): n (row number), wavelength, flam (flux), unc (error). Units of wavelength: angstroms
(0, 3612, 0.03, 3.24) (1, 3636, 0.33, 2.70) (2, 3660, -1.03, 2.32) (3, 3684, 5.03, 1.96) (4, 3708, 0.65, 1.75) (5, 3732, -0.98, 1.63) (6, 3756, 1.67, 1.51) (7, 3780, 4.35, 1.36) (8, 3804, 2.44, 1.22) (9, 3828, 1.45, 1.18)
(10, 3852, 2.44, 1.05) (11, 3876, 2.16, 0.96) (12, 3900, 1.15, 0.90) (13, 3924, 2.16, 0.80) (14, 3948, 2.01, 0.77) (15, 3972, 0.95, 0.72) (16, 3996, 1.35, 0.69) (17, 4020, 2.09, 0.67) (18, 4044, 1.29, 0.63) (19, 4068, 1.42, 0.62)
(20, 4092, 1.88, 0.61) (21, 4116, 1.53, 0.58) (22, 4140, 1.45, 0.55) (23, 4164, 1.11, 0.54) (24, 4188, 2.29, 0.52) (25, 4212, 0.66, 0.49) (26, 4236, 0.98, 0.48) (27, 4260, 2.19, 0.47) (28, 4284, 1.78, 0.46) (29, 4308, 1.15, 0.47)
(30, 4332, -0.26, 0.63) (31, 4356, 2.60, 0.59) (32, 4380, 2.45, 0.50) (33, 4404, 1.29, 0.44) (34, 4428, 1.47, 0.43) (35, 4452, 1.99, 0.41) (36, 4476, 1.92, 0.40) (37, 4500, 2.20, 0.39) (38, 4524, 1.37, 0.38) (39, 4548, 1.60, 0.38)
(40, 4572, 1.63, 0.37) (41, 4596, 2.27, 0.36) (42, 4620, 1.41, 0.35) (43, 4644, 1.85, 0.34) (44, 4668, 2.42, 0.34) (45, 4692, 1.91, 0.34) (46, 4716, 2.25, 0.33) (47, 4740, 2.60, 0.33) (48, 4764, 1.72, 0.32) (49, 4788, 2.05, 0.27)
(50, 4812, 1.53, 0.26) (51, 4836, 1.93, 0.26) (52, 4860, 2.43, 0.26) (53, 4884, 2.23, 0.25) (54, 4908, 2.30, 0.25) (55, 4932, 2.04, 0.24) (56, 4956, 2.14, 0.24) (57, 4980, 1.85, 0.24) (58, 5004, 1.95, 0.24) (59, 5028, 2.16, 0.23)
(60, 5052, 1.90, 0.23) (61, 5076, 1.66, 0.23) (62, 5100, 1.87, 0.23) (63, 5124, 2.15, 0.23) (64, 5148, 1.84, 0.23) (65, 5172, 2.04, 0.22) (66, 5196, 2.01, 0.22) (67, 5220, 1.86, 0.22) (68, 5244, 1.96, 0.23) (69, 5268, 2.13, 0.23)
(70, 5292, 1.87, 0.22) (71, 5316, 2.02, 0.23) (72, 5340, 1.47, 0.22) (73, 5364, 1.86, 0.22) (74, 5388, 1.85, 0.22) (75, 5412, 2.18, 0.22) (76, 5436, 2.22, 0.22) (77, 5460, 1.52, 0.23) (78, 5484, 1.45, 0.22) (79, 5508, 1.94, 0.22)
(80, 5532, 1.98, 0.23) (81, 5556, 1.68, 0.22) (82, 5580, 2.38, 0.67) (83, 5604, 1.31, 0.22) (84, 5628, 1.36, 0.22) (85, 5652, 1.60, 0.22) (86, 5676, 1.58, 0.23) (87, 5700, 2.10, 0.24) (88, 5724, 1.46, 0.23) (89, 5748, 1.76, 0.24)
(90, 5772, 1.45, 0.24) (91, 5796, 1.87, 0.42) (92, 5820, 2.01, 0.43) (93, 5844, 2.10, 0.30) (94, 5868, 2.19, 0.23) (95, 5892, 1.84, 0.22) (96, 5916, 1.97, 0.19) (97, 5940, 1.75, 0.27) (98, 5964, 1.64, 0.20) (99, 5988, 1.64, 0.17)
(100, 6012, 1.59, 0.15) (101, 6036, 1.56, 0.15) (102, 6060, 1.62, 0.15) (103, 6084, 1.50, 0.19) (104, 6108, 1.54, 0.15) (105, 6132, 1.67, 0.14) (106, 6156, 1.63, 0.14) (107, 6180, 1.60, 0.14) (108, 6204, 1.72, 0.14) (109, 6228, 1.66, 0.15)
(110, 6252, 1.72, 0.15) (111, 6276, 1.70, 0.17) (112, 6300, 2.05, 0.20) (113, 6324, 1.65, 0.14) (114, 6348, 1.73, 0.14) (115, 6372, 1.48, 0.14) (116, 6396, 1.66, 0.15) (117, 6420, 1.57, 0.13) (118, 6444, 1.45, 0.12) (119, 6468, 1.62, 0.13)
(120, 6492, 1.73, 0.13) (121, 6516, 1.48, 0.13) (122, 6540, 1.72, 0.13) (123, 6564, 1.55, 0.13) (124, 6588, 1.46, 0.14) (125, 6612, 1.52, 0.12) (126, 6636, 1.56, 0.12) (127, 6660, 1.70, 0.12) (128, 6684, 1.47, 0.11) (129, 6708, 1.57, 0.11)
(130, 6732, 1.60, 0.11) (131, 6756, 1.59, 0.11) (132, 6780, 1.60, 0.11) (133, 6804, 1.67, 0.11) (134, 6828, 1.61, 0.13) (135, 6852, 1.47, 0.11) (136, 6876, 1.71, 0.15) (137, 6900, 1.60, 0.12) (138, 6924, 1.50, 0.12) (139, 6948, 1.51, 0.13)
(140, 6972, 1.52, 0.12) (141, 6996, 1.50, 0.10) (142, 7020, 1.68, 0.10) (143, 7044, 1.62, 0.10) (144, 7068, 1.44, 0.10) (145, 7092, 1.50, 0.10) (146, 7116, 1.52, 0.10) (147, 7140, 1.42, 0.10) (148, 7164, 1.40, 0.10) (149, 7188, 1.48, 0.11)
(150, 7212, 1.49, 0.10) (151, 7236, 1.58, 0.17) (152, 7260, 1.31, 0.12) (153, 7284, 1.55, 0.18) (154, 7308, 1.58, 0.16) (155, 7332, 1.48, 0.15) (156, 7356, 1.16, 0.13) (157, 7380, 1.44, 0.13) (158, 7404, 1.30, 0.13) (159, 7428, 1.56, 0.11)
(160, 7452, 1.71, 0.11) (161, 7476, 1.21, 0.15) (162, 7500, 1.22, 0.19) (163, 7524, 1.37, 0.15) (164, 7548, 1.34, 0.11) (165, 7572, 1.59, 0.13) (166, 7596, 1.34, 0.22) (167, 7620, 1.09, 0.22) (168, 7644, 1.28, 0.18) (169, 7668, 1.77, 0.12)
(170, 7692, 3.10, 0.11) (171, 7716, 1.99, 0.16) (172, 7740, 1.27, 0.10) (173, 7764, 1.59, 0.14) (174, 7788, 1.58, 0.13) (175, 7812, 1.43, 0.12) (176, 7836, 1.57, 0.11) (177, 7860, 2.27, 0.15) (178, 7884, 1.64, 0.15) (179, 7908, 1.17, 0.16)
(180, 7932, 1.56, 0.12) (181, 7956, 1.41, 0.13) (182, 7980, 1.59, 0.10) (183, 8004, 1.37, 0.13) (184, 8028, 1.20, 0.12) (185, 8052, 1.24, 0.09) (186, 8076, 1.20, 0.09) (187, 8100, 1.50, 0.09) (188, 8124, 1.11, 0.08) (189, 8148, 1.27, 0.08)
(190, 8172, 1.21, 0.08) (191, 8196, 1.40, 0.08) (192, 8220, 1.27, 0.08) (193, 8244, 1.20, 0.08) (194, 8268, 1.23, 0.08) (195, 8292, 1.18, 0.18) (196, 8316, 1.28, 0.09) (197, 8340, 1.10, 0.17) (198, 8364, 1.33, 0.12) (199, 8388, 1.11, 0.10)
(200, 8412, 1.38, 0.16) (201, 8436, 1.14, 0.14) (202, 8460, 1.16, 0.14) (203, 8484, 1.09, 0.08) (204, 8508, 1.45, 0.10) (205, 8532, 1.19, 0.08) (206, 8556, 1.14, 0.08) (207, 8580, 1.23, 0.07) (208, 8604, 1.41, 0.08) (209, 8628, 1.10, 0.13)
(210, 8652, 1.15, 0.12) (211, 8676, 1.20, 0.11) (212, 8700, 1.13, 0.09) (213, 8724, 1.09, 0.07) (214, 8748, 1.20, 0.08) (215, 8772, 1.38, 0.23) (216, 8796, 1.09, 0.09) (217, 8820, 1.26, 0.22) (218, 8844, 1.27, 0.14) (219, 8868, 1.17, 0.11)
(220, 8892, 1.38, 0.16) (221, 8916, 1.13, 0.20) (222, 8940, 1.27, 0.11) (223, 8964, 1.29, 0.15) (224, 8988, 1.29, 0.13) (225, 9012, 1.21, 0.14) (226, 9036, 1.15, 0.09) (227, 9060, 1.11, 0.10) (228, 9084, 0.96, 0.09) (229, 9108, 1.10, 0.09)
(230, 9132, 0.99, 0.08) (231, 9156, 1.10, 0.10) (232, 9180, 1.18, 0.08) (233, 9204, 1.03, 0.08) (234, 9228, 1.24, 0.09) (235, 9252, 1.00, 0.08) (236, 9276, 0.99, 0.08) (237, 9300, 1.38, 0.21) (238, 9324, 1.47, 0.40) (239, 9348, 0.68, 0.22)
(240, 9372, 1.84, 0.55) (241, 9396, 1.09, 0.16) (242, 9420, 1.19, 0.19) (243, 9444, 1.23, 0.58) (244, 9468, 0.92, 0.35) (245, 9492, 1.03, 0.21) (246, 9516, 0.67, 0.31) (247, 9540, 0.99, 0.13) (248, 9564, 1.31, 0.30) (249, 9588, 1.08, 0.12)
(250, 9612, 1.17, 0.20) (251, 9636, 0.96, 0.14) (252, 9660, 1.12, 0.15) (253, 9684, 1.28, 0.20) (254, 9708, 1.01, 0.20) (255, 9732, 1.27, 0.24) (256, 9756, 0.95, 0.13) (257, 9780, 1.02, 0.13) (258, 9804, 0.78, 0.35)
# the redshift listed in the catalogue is 0.17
